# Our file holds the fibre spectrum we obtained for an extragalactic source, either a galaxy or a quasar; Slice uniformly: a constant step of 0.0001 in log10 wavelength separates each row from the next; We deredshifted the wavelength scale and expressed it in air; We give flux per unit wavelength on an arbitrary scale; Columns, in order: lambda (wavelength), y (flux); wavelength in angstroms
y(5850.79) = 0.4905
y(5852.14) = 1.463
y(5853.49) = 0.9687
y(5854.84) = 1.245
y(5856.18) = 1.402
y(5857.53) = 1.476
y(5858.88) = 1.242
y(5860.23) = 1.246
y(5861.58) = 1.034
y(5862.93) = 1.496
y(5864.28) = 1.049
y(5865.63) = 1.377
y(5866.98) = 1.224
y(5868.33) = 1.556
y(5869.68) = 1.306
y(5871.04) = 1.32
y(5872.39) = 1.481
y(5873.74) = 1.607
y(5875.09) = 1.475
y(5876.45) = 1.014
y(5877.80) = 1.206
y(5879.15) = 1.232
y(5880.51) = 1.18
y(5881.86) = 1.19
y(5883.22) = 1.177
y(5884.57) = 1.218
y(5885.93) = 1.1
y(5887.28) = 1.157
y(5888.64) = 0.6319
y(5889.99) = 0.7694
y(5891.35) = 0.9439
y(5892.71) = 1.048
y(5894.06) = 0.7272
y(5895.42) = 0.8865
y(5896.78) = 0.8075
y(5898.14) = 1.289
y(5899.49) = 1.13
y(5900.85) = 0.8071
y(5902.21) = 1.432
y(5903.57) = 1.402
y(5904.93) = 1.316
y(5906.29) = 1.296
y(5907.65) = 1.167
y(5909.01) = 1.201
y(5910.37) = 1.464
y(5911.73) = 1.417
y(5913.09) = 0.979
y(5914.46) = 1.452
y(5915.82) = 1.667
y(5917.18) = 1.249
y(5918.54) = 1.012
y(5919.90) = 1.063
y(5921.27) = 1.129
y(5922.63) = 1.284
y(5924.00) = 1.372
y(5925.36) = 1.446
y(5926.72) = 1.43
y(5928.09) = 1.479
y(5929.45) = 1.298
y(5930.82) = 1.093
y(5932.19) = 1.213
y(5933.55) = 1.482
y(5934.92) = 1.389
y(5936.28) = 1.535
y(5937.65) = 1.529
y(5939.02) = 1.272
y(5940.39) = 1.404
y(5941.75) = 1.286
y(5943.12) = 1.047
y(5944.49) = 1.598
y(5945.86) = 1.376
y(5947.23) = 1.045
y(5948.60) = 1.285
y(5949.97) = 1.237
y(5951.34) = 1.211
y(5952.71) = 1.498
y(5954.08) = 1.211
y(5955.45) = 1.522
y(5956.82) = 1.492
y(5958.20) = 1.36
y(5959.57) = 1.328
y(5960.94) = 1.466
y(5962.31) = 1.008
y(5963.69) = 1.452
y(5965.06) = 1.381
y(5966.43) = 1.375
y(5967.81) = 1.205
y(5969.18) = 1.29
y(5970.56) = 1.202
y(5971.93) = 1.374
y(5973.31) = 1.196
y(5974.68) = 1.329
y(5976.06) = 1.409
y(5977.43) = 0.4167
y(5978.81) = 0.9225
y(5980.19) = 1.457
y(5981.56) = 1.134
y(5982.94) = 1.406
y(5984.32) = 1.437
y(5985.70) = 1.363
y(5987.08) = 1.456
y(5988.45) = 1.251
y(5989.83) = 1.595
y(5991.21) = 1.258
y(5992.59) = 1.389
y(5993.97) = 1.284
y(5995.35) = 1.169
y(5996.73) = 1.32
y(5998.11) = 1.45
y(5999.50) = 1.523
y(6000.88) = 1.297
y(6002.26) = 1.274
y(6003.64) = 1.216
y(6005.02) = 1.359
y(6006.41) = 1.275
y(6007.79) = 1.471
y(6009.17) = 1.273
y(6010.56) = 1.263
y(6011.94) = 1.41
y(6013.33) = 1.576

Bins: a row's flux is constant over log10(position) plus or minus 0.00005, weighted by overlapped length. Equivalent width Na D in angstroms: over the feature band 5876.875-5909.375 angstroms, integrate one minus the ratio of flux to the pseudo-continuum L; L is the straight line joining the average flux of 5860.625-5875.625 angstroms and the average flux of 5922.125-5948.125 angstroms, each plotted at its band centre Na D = 6.2 angstroms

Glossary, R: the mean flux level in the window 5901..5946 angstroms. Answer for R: 1.32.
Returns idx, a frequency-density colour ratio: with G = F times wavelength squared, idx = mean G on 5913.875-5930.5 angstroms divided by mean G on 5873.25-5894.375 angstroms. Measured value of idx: 1.21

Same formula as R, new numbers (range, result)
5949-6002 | 1.31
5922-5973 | 1.34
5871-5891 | 1.18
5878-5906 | 1.08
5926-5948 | 1.34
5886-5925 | 1.15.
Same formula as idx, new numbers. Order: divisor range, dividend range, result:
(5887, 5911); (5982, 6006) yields 1.29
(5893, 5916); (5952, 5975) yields 1.14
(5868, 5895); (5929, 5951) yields 1.16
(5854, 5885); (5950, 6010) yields 1.05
